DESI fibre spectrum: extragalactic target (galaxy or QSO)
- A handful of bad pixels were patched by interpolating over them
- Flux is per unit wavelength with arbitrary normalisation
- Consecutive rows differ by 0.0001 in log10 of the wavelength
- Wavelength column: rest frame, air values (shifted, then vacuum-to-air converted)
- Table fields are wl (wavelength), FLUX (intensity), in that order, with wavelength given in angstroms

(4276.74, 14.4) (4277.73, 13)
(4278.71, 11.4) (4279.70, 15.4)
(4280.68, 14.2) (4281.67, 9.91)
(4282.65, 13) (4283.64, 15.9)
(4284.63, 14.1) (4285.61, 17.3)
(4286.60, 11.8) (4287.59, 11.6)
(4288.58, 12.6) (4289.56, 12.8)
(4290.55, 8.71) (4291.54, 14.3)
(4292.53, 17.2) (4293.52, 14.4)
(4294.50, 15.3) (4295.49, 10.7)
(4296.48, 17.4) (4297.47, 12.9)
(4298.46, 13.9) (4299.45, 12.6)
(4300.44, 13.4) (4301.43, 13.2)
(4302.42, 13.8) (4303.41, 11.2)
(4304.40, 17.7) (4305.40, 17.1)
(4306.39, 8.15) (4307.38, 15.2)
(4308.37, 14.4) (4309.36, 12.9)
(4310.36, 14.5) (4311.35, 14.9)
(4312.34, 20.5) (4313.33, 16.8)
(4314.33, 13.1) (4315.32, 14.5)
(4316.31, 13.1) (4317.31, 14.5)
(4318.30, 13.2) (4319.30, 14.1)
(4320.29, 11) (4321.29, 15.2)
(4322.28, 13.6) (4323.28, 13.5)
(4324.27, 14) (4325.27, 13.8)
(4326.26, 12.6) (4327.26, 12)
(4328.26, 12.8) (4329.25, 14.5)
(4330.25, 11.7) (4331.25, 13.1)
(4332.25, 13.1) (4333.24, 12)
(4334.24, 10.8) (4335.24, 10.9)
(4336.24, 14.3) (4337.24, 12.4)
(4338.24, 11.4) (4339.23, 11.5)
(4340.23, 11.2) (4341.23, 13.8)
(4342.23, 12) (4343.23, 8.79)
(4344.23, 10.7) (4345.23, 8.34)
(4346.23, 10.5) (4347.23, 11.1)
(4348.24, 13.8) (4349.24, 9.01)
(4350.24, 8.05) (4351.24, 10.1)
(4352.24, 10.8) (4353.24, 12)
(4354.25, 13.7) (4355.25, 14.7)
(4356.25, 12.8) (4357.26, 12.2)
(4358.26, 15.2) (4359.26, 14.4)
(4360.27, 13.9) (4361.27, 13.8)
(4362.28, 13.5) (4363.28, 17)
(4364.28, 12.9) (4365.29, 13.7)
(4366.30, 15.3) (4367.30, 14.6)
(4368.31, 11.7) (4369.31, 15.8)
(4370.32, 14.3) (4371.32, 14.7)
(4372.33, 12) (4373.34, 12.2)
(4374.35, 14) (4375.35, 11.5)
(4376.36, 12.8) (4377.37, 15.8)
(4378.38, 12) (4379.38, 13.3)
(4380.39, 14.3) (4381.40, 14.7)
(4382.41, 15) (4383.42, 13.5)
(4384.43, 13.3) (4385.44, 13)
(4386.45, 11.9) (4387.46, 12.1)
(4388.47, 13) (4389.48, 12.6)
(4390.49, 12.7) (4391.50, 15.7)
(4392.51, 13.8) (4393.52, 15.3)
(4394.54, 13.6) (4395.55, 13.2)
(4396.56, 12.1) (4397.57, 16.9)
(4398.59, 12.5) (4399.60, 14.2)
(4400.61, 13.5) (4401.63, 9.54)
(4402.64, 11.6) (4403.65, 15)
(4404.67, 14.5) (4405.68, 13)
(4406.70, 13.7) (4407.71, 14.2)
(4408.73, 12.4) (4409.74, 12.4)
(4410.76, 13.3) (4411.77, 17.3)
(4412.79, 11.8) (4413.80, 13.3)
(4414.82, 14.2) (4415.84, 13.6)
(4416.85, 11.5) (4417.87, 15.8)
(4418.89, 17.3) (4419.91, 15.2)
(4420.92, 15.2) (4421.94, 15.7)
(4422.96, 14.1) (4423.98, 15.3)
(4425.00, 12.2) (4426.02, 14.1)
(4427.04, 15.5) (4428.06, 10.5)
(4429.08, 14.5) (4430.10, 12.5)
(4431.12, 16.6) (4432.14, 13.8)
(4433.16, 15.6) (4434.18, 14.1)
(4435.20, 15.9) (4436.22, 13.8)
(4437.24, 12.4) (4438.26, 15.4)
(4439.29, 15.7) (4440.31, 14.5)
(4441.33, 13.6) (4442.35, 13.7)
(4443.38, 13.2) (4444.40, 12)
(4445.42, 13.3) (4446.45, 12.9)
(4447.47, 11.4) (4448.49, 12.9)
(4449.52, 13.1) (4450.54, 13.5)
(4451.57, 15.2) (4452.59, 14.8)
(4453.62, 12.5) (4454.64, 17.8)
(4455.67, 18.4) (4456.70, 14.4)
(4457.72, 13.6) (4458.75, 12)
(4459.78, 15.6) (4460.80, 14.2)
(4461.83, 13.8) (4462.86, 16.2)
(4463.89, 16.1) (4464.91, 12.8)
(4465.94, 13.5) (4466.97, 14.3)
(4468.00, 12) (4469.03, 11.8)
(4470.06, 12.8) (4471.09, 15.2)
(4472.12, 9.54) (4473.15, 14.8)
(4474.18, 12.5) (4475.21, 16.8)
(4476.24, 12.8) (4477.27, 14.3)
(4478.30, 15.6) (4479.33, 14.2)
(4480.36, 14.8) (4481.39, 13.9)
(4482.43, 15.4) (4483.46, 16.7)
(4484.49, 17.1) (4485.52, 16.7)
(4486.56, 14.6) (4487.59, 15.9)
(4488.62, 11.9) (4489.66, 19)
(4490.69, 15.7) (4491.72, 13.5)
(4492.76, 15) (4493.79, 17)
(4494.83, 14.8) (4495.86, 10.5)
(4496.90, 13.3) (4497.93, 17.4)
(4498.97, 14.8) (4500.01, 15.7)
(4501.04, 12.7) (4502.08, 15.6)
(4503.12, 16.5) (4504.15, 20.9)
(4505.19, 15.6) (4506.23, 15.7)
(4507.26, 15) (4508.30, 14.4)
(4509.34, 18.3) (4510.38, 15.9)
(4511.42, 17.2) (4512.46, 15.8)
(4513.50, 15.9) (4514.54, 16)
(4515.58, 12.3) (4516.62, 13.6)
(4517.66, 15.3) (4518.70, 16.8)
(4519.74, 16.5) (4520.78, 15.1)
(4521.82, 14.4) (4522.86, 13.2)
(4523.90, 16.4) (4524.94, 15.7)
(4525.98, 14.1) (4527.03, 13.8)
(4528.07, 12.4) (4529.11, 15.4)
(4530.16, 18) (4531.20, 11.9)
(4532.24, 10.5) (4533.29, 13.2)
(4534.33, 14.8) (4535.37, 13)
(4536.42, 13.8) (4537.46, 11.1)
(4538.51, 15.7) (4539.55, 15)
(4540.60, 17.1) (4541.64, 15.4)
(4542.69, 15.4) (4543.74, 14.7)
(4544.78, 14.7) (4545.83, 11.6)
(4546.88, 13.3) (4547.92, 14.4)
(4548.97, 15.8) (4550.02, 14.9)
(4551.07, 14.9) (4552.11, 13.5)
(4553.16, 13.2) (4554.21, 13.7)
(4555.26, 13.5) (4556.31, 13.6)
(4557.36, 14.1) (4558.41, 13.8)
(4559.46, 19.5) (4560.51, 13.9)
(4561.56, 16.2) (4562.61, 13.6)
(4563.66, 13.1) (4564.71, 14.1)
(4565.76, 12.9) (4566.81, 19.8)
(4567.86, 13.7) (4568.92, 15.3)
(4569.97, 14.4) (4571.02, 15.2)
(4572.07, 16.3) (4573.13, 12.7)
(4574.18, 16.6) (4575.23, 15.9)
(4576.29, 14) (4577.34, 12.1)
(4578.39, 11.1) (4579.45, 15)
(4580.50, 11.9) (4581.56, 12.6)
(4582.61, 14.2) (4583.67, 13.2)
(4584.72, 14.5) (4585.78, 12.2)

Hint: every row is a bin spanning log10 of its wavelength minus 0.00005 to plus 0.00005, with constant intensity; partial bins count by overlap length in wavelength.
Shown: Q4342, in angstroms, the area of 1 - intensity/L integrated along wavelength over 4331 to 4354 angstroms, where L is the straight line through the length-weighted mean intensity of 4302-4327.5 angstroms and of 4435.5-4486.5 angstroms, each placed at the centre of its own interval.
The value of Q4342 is 4.6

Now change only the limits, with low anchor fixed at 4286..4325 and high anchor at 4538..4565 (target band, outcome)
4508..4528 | -1.07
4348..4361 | 1.52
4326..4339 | 1.42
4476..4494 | -1.08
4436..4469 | 0.67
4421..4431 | 0.15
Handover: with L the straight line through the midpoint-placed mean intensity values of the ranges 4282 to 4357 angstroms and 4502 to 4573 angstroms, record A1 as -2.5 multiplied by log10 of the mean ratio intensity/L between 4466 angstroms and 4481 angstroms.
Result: 0.05 mag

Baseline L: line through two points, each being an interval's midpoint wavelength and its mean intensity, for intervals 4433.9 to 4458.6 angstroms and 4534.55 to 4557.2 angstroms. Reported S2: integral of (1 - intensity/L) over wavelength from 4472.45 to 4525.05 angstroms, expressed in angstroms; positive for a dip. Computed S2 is -4.2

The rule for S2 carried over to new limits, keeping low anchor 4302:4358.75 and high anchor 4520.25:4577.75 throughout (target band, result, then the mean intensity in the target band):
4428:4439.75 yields -0.7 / 14.4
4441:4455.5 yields 0.0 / 13.7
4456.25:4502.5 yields -1.7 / 14.5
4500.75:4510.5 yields -1.4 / 16.1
